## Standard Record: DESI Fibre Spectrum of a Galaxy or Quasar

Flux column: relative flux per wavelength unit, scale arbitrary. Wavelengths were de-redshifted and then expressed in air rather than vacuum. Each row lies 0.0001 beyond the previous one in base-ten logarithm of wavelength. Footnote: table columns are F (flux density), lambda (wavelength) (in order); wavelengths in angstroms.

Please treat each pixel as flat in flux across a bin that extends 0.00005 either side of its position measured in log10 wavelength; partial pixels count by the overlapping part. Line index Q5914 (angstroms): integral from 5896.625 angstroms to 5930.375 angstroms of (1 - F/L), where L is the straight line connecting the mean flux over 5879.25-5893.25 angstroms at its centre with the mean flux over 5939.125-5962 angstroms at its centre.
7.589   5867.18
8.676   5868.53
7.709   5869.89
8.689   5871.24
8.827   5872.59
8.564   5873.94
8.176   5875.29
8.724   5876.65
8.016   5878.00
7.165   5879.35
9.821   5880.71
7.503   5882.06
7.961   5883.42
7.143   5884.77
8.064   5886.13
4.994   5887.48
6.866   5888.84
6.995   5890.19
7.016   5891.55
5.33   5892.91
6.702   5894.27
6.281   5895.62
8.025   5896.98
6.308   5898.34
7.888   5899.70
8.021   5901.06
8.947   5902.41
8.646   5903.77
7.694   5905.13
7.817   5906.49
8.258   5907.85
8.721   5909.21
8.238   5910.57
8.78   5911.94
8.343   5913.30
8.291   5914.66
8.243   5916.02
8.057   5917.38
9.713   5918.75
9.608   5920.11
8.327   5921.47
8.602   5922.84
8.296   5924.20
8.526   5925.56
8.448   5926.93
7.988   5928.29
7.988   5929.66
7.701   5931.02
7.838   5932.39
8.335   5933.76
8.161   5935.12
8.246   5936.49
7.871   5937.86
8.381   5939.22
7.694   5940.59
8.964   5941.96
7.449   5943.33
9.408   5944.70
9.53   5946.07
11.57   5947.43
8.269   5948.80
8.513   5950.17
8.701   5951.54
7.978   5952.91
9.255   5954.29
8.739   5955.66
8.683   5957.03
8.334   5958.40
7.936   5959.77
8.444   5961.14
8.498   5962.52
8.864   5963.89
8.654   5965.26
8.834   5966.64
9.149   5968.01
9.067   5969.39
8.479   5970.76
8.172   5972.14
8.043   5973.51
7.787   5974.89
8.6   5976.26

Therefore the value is -2.03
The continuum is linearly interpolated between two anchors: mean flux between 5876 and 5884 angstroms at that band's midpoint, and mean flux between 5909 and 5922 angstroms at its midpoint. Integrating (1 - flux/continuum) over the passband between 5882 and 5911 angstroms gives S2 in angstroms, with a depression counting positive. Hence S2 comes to 3.4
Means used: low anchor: 8.2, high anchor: 8.63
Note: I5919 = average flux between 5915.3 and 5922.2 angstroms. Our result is 8.78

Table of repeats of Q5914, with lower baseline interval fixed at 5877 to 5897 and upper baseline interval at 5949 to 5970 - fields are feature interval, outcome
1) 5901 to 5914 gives -1.3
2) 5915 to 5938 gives -1.1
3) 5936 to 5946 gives -0.1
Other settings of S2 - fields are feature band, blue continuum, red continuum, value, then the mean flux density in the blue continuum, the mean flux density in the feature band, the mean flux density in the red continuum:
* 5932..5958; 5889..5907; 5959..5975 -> -1.5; 7.34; 8.62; 8.52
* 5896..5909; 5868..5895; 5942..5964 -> 0.0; 7.64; 7.95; 8.76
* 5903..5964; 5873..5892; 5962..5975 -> -2.0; 7.67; 8.48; 8.59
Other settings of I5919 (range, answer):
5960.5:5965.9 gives 8.61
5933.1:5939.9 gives 8.21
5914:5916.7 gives 8.28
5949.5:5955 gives 8.6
